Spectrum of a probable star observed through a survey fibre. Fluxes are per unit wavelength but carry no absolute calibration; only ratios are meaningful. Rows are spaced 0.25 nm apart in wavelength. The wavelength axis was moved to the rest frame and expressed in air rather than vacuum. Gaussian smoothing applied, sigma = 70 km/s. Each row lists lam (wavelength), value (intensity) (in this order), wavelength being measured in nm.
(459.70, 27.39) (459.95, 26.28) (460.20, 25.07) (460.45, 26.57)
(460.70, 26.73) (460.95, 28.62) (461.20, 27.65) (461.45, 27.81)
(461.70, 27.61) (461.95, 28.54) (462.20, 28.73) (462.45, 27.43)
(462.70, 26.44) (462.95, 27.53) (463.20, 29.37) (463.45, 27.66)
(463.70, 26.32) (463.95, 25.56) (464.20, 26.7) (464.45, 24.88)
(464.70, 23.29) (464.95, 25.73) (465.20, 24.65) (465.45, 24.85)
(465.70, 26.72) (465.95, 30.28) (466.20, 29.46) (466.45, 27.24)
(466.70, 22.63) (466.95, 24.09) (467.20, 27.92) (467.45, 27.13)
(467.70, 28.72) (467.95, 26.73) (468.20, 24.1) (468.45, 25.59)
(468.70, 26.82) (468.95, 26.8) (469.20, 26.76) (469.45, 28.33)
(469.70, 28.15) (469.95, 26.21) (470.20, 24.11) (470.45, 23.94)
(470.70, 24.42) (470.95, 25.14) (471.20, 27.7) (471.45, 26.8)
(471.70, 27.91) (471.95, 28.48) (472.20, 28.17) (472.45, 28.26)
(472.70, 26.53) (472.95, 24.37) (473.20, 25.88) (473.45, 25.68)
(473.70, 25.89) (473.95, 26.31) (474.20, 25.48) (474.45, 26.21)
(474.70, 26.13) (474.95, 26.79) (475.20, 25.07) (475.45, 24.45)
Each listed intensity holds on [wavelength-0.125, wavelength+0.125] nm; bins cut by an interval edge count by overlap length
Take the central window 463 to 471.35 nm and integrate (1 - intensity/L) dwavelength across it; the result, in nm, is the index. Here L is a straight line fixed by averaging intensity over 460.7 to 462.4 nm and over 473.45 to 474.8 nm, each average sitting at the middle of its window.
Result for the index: 0.24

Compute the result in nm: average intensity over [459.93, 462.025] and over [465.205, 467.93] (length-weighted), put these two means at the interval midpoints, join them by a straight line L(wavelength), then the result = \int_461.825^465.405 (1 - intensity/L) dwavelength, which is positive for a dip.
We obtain 0.06 nm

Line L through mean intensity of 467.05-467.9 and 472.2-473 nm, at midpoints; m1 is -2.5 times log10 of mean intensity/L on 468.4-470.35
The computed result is 0.03 mag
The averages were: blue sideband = 27.7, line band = 26.6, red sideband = 26.9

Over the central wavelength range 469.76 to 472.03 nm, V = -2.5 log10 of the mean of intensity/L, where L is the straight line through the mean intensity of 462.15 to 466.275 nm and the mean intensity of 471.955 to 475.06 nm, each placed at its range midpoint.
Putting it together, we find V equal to 0.02 mag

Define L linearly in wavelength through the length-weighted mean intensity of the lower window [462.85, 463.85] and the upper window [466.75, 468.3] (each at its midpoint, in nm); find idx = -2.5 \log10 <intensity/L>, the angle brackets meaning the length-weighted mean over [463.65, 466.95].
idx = 0.044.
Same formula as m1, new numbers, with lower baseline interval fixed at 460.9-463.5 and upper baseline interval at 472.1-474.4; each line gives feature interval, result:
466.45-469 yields 0.04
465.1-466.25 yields 0.01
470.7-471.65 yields 0.01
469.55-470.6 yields 0.05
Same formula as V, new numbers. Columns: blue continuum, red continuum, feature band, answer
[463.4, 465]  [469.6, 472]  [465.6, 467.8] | -0.05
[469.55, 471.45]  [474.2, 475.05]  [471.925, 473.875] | -0.02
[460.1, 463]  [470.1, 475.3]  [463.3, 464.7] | 0.05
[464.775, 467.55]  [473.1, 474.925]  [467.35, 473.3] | -0.02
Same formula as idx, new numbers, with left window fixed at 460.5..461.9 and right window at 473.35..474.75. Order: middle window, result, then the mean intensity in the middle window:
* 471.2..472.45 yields -0.07 mag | 27.9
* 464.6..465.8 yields 0.09 mag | 25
